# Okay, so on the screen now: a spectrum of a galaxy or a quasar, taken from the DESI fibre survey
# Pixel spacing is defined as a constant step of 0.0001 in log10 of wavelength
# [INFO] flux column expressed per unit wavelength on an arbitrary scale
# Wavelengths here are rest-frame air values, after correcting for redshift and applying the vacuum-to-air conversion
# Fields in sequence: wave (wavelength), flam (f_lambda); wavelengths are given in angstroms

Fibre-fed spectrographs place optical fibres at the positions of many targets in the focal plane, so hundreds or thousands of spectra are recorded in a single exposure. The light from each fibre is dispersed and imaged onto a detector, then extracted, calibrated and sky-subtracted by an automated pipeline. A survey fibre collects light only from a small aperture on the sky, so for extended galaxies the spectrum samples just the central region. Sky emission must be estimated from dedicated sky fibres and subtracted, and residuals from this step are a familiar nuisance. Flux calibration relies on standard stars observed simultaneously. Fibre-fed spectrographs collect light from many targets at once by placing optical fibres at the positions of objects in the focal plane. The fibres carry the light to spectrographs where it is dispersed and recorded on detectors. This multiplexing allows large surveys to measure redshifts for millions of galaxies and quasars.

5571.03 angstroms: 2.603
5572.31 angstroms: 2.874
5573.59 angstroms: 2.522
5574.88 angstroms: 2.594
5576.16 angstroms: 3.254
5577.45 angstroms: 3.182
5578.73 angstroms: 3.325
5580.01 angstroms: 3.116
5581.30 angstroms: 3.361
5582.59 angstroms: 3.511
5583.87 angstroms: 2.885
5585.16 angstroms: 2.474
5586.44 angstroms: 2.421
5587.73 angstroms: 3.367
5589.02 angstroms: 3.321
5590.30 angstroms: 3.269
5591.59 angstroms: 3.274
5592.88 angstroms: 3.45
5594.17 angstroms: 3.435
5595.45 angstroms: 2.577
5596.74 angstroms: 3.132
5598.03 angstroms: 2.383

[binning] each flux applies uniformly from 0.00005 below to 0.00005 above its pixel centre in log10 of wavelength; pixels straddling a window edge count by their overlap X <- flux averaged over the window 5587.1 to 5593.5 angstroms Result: 3.34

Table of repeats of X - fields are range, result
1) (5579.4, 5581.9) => 3.23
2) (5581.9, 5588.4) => 2.93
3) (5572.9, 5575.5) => 2.56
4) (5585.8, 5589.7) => 3.04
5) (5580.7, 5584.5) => 3.25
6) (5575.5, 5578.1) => 3.22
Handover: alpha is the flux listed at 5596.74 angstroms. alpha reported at 3.132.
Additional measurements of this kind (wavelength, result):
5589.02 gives 3.321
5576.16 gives 3.254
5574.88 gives 2.594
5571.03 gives 2.603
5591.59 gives 3.274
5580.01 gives 3.116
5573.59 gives 2.522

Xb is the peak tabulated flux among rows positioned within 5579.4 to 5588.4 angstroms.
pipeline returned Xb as 3.511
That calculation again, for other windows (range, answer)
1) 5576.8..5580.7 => 3.325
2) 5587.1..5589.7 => 3.367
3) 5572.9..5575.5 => 2.594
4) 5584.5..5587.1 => 2.474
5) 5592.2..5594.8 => 3.45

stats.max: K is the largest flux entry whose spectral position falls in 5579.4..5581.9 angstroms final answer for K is 3.361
